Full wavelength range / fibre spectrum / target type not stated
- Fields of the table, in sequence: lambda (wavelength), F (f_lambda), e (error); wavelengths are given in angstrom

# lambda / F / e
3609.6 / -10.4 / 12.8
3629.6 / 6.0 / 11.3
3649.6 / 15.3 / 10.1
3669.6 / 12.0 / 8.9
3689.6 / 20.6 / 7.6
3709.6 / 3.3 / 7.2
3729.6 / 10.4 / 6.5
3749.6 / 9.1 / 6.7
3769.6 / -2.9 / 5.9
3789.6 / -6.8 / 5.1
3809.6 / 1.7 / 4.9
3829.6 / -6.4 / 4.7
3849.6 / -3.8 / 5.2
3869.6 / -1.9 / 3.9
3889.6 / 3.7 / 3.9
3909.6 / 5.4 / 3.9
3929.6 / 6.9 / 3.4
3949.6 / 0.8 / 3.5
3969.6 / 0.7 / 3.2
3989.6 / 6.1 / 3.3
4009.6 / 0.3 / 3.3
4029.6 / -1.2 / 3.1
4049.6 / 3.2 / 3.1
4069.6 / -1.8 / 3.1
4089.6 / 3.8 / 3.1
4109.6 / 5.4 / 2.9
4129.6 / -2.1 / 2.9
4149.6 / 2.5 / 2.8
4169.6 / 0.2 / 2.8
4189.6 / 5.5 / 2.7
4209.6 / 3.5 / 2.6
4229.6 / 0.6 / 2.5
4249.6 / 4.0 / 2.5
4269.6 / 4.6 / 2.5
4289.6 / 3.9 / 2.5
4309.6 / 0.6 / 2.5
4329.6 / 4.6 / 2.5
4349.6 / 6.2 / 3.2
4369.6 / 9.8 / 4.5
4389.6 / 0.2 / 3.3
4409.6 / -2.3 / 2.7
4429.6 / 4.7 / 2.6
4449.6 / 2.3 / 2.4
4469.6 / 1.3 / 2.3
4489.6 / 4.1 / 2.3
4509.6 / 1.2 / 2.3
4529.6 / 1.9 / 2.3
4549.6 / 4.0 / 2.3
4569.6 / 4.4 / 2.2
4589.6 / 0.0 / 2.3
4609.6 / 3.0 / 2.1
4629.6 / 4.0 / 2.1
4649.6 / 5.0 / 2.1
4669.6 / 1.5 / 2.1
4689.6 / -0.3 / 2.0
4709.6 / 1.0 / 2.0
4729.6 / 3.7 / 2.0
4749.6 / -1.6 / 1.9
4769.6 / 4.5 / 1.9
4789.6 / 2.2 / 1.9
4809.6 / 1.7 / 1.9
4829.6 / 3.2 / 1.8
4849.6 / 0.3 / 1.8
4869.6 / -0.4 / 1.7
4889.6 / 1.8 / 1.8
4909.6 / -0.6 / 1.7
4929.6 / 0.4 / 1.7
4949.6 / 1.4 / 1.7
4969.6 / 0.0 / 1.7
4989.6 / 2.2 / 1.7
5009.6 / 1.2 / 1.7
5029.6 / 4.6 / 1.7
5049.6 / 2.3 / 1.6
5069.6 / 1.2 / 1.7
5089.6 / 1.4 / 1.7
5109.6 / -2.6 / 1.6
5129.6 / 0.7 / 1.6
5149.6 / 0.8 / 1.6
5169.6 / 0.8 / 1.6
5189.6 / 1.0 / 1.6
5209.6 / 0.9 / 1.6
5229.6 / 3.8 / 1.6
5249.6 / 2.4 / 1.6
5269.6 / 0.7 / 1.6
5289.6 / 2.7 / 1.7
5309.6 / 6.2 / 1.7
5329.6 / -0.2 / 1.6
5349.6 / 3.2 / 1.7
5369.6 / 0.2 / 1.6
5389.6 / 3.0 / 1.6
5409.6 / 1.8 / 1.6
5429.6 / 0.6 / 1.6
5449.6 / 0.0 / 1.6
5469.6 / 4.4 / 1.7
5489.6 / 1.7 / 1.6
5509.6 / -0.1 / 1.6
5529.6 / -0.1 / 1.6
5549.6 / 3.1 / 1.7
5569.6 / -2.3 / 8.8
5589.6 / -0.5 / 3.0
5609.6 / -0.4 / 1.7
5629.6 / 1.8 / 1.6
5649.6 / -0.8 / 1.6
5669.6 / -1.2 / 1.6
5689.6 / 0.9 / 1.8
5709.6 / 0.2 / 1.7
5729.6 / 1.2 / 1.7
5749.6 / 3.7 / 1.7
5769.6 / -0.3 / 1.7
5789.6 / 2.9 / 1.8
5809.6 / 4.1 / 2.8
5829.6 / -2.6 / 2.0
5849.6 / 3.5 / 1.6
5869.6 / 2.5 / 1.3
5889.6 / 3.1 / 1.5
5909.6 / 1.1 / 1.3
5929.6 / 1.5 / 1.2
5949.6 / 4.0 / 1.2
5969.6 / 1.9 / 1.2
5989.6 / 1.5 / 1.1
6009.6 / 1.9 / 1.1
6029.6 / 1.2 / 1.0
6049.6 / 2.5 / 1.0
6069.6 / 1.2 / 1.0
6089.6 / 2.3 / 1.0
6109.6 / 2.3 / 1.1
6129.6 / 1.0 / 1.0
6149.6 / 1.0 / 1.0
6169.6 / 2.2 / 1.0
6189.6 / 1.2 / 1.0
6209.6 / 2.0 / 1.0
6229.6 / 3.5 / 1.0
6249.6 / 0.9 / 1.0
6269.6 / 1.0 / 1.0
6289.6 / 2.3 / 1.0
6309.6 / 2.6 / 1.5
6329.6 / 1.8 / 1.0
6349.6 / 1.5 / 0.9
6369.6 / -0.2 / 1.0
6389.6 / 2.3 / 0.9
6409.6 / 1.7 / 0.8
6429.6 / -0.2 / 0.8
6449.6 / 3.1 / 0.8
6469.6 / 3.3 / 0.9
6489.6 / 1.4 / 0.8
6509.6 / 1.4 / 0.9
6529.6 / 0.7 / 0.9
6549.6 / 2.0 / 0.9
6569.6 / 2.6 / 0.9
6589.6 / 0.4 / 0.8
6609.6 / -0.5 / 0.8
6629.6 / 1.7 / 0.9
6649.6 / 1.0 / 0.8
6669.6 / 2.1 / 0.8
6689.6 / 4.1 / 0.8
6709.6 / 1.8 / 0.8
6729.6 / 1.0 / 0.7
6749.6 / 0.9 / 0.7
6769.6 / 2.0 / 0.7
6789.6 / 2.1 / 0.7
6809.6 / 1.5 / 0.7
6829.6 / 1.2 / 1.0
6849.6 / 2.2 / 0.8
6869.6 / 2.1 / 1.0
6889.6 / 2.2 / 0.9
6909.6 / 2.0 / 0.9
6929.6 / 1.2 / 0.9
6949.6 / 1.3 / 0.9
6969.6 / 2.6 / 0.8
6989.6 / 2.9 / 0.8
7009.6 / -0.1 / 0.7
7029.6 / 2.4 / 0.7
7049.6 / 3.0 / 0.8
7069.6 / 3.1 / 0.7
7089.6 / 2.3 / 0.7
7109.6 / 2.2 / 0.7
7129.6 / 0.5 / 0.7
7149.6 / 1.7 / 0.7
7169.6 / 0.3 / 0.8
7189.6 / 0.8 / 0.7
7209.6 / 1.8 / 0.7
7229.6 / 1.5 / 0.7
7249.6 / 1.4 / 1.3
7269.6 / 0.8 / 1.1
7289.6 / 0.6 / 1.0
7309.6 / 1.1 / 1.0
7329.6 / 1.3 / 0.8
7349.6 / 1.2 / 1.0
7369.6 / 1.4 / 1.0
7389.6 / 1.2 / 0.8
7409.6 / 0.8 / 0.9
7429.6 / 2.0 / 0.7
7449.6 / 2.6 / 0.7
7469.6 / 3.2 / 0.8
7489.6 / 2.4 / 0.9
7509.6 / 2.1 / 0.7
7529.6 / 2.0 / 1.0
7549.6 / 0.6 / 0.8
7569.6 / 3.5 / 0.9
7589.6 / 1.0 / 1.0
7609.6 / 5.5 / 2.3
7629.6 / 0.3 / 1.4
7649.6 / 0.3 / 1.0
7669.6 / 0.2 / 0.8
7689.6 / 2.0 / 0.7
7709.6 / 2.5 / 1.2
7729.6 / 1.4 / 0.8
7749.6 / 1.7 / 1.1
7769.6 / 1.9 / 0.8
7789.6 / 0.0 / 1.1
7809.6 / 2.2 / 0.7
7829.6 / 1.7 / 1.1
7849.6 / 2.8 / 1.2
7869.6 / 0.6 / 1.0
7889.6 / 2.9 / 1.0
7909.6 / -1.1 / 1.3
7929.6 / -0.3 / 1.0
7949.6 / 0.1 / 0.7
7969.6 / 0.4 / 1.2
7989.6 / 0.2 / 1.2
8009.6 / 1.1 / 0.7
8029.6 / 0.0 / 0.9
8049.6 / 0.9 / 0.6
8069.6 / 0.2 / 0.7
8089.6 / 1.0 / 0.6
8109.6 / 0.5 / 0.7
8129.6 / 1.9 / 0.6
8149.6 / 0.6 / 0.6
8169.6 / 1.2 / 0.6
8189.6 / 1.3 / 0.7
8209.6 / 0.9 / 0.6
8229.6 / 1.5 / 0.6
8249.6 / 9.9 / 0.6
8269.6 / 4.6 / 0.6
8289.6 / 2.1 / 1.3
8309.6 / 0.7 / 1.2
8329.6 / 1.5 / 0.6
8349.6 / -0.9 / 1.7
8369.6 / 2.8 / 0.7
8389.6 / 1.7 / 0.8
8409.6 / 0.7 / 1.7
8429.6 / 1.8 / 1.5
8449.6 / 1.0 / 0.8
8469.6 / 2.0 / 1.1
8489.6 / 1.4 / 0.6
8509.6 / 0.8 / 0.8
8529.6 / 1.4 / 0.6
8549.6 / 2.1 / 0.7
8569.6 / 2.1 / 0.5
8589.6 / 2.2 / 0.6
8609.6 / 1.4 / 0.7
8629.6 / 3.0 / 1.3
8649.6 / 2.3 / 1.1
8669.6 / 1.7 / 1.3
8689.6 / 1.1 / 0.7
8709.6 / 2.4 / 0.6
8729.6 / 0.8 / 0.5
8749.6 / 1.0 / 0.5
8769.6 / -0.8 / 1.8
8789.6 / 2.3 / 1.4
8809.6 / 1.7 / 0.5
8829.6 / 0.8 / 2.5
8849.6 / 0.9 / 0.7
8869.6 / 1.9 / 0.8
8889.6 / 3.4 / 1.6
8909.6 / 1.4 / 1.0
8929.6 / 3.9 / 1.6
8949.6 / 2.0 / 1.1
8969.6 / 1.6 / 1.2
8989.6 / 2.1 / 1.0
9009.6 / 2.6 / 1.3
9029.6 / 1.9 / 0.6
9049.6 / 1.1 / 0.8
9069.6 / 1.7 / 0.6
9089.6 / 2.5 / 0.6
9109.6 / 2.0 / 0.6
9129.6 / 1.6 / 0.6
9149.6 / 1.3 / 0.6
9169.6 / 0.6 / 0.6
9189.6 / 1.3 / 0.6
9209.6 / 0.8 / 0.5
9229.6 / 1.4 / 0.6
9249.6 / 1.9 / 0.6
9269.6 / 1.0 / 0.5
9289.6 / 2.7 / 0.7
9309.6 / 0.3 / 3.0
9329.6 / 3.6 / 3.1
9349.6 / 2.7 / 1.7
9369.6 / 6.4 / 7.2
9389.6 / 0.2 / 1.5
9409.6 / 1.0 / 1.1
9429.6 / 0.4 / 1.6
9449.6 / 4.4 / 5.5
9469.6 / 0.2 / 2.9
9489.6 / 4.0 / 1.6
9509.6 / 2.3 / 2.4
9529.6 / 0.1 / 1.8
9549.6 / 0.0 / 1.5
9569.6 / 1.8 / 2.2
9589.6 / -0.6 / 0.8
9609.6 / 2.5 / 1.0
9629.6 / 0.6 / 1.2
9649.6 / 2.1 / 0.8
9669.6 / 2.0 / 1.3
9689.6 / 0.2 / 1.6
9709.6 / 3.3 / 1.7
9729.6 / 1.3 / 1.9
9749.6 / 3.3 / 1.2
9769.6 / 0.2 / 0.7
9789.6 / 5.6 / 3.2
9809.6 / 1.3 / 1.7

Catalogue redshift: 1.214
